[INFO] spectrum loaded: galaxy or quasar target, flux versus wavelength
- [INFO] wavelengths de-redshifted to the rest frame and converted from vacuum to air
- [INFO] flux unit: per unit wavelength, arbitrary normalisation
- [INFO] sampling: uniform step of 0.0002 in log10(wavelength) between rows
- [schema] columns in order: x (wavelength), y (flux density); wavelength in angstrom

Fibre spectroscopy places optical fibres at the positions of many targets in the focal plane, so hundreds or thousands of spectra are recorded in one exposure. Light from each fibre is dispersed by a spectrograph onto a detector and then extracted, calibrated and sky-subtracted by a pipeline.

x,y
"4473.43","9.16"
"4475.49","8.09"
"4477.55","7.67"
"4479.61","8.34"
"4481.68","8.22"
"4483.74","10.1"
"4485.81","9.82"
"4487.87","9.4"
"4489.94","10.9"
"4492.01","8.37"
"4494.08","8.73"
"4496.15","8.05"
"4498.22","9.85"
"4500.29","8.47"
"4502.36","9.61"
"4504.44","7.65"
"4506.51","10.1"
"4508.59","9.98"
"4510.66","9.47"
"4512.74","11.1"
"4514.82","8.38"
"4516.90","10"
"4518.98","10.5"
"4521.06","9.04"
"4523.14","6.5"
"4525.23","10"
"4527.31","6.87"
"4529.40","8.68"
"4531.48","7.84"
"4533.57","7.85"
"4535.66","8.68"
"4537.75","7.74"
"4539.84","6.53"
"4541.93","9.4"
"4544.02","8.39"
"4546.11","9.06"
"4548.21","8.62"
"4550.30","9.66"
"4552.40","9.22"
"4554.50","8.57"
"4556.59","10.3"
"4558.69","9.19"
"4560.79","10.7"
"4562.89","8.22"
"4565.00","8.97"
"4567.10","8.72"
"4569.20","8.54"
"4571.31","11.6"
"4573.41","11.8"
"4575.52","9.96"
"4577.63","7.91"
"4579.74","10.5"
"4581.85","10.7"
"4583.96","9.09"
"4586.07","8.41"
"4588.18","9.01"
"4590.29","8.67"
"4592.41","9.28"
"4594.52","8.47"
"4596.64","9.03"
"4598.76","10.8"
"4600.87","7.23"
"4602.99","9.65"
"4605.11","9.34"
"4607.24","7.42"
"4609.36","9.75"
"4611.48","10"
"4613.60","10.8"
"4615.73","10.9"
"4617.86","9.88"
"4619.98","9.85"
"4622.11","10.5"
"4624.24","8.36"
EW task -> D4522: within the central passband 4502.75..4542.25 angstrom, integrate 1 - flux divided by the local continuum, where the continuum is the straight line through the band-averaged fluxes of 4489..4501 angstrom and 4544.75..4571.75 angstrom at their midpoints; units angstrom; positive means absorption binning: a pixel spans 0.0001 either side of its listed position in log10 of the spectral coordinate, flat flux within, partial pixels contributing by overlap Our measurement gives 1.7 angstrom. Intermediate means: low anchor 9.06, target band 8.75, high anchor 9.27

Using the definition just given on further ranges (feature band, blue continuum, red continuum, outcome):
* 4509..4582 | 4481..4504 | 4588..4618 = 1.27 angstrom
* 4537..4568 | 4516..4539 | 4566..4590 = 0.55 angstrom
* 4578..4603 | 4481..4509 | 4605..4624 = 1.27 angstrom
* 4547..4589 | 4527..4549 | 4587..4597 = -4.49 angstrom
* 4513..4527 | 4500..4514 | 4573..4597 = 0.63 angstrom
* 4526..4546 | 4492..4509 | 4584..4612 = 2.02 angstrom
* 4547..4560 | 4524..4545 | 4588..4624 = -1.18 angstrom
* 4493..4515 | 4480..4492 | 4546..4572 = 0.47 angstrom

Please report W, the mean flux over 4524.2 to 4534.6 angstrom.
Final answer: 8.25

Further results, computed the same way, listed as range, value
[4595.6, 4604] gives 9.18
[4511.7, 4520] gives 9.99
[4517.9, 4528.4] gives 8.59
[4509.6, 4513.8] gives 10.3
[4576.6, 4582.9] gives 9.71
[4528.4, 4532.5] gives 8.27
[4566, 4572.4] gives 9.64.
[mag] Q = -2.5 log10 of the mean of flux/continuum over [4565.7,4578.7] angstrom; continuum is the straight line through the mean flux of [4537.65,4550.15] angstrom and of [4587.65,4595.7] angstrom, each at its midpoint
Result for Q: -0.124 mag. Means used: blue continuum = 8.43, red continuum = 8.85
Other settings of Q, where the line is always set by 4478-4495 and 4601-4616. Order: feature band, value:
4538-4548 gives 0.12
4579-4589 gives -0.01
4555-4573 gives -0.02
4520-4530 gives 0.13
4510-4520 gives -0.07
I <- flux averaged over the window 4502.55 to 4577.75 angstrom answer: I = 9.07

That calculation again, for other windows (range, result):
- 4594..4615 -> 9.29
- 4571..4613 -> 9.41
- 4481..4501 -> 9.22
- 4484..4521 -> 9.44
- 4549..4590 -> 9.51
